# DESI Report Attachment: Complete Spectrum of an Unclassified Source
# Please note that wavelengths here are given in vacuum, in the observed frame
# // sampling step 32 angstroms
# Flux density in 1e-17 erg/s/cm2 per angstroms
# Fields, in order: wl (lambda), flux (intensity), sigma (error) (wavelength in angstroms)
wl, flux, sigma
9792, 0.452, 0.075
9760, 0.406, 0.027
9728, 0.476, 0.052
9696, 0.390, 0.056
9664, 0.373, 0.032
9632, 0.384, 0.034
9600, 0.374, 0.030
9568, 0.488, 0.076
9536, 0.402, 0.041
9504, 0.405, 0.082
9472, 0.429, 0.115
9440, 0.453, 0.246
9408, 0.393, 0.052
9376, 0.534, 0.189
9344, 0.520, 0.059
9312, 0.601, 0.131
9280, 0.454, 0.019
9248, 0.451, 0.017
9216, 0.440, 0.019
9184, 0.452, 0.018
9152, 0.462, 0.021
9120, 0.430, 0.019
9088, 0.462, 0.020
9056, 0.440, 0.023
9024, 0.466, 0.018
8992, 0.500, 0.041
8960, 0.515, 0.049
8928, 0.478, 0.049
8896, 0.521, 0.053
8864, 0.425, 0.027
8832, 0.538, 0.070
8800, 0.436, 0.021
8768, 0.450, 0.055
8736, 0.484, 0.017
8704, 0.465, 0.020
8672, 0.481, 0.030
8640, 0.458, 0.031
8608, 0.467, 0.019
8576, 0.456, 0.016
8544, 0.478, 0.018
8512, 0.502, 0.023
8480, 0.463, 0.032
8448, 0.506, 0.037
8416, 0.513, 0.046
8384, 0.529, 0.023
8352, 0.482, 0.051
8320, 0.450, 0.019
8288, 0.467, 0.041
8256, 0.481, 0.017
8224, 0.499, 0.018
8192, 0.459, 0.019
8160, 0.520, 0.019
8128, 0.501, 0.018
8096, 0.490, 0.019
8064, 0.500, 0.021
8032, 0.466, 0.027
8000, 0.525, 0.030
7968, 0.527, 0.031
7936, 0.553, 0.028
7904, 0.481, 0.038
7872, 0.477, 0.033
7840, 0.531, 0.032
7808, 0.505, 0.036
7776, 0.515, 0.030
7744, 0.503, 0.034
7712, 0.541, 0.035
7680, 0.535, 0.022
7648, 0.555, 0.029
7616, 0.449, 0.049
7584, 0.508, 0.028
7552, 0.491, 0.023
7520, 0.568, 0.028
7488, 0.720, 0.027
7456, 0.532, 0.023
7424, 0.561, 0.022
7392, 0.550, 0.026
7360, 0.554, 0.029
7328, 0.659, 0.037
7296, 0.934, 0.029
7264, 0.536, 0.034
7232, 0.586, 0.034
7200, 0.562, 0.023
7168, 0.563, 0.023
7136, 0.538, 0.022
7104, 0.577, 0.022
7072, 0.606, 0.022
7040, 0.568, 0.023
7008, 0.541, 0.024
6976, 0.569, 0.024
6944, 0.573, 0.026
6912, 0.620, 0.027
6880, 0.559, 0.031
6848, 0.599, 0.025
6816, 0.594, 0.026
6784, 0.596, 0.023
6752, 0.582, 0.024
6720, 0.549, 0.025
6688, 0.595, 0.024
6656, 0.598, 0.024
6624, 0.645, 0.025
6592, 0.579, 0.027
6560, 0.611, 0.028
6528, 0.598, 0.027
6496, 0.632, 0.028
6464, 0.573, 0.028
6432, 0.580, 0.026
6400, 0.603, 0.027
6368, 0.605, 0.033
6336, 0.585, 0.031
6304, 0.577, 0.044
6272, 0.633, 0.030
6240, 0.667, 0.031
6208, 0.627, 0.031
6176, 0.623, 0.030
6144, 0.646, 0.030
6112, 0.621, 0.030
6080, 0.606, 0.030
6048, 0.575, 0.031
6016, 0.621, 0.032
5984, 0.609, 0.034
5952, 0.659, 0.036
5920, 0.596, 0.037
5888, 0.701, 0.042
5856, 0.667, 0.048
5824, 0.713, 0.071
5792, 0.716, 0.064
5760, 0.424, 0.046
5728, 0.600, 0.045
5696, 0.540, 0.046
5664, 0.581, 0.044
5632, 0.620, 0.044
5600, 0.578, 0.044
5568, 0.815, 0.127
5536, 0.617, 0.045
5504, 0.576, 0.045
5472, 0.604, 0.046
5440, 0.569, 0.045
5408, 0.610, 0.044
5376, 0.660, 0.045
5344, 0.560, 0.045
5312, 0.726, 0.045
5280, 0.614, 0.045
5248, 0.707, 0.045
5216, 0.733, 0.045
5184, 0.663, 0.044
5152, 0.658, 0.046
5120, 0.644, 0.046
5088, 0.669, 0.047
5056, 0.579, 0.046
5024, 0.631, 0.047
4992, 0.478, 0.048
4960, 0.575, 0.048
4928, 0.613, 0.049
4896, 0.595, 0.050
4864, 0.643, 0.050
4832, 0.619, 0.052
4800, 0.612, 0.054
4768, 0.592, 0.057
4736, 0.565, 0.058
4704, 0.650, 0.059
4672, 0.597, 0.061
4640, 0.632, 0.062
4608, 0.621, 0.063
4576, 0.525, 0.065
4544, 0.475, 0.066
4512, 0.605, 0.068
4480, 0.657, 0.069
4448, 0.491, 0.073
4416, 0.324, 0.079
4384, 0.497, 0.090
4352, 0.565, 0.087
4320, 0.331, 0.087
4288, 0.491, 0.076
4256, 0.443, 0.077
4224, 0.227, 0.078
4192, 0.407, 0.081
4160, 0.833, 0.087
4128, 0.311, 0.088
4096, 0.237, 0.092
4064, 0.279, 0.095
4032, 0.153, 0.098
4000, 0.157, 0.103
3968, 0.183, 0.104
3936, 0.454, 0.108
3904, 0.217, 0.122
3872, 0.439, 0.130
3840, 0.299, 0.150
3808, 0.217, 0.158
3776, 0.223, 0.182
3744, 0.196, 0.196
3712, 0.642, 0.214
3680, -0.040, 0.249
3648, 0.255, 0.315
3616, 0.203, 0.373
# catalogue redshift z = 0.114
